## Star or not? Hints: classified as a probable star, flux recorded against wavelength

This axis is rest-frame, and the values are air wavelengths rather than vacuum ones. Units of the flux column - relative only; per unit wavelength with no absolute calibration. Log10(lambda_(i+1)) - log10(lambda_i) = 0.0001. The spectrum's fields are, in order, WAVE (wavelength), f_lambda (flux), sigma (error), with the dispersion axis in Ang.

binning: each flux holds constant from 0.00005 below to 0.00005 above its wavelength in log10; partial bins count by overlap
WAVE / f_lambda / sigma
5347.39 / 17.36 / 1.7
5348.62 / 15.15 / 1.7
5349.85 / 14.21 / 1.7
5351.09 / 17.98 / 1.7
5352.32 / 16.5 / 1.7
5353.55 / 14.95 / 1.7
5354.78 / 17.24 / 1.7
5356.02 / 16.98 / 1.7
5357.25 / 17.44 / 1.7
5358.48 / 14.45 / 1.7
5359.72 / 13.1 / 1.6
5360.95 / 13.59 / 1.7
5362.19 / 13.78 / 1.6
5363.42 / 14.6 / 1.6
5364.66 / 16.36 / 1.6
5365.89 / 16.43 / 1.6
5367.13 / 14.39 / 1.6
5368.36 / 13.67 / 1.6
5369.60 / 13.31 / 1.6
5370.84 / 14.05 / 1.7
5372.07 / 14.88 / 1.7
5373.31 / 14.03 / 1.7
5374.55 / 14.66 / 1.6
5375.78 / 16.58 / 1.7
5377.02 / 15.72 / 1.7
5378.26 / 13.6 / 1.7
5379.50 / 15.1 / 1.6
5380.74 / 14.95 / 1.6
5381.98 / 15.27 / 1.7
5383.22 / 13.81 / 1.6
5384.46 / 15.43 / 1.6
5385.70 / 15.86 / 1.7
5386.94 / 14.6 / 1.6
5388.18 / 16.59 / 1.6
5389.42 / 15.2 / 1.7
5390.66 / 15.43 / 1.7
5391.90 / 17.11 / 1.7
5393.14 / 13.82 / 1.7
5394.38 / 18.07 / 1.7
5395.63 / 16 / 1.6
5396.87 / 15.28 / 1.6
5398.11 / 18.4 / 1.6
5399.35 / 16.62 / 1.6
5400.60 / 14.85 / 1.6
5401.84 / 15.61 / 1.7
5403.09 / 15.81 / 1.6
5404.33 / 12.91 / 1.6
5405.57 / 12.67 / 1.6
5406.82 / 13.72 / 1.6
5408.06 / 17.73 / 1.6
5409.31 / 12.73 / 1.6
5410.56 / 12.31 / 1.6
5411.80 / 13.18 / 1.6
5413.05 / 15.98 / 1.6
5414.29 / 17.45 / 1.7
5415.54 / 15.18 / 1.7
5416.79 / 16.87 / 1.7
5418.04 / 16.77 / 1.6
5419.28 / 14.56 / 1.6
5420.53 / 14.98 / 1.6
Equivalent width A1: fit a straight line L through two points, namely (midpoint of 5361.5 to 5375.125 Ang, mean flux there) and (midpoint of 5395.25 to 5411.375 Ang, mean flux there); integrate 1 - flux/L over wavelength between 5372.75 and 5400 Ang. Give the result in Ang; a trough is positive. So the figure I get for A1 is -1.5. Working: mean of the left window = 14.6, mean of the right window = 14.9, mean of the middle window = 15.6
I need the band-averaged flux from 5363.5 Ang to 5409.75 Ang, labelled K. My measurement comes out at 15.2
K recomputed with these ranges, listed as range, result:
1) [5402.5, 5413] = 14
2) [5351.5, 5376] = 15.1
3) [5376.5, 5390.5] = 15.1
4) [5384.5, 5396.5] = 15.8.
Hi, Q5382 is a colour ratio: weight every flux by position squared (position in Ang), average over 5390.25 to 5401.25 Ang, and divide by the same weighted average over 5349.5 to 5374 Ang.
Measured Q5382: 1.09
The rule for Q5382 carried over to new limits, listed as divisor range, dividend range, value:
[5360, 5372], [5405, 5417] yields 1.04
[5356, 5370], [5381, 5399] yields 1.08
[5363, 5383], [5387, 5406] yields 1.06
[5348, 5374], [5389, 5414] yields 1.02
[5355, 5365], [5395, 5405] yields 1.05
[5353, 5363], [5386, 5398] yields 1.06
